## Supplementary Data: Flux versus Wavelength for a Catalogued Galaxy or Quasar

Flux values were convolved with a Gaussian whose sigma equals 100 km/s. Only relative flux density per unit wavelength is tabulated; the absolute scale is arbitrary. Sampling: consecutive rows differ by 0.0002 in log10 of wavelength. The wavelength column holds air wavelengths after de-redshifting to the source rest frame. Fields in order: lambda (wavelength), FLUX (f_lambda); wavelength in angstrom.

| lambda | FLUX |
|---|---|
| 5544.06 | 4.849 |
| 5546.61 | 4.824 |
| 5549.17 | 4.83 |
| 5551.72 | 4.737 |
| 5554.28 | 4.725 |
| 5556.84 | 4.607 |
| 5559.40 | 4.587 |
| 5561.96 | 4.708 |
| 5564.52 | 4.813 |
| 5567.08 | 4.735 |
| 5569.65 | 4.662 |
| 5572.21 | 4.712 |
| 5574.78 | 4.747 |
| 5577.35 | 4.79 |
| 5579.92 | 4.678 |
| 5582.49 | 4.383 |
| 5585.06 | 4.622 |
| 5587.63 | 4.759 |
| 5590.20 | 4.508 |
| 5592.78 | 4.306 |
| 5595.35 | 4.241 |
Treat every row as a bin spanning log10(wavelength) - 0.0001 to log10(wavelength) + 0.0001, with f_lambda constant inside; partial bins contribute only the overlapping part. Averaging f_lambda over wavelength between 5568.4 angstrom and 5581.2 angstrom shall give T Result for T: 4.72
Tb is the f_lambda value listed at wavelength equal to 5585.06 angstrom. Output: 4.622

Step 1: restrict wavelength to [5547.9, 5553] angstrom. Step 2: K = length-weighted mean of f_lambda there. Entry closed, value 4.79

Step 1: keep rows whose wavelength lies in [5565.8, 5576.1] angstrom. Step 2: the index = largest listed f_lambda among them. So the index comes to 4.747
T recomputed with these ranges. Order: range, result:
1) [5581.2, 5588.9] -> 4.59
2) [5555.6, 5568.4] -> 4.69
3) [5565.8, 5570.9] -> 4.69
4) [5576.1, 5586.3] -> 4.62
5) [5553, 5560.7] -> 4.64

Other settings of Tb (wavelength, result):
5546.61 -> 4.824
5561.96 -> 4.708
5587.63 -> 4.759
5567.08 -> 4.735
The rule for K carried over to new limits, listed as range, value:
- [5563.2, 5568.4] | 4.77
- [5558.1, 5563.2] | 4.65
